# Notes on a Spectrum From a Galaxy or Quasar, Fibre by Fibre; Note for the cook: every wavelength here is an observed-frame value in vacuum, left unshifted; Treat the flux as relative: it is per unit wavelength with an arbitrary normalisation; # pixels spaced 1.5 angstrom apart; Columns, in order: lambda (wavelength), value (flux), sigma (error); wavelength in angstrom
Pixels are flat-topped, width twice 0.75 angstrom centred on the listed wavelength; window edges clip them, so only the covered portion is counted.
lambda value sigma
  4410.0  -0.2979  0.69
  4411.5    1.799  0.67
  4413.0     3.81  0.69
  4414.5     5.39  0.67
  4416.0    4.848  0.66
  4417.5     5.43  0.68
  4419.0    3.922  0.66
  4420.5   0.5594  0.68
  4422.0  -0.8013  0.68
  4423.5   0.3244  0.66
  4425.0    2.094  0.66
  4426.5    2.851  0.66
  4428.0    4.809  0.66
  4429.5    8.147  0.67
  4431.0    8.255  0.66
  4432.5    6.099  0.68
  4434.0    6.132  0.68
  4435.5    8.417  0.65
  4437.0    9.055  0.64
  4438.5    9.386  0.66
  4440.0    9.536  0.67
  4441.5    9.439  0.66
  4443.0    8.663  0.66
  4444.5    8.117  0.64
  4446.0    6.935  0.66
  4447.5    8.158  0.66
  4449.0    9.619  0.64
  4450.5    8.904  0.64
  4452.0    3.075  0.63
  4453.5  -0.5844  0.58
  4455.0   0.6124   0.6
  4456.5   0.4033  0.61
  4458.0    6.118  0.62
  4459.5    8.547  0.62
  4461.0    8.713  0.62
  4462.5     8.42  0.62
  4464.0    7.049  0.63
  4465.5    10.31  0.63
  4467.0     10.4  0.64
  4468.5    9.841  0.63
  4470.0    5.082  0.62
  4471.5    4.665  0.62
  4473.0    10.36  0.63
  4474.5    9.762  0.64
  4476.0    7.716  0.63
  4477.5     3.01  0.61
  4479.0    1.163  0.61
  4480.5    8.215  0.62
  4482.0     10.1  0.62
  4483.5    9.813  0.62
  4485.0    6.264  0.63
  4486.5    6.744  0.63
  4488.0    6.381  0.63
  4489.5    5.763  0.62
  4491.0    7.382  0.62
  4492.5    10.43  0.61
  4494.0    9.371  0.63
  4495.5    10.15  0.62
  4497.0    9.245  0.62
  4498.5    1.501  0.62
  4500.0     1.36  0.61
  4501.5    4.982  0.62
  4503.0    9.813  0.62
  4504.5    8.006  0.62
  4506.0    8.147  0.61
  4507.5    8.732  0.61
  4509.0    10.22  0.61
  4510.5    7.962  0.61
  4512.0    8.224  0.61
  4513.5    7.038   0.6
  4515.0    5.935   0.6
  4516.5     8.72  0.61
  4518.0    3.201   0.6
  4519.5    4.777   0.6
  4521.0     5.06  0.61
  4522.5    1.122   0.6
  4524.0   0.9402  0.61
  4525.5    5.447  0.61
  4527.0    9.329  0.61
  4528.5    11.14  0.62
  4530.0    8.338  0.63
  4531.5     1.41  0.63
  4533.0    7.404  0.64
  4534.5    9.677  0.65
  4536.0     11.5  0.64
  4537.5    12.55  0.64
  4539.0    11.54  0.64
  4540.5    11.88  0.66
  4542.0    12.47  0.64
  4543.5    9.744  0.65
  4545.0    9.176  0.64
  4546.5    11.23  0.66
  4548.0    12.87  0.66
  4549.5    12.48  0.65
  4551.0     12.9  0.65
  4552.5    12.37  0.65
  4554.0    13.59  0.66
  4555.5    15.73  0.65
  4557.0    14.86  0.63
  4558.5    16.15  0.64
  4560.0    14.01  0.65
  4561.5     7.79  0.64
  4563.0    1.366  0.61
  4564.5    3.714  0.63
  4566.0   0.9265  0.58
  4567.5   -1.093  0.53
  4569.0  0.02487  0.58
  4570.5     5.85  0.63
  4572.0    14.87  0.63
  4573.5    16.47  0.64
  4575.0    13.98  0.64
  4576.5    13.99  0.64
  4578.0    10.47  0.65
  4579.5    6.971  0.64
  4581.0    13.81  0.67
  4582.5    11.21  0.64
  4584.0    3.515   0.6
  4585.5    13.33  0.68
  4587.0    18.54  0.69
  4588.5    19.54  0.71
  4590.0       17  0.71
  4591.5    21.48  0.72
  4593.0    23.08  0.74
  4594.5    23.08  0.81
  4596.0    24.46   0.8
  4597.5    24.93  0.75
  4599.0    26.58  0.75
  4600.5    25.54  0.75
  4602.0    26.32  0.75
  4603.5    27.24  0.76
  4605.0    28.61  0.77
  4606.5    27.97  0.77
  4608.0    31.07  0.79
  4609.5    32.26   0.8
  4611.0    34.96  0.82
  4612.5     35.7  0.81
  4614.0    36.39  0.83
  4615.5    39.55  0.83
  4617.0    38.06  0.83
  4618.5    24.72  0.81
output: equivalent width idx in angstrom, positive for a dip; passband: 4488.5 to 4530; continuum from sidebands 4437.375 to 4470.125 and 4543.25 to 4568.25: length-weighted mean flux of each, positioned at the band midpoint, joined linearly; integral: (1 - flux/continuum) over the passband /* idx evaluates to 8.5 angstrom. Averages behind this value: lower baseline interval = 7.19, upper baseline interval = 9.87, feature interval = 6.84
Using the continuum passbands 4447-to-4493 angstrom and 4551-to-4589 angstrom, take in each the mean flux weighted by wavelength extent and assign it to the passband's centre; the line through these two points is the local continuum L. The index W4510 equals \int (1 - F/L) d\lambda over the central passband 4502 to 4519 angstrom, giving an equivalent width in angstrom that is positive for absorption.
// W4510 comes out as 1.1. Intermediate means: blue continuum 6.83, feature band 7.73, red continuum 10.5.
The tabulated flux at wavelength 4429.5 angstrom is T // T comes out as 8.147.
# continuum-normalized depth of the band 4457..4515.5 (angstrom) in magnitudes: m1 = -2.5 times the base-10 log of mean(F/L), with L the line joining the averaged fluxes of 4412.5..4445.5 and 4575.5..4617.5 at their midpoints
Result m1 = 0.46 mag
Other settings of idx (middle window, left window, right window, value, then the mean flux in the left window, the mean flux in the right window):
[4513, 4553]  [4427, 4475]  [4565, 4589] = 2.57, 7.23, 9.99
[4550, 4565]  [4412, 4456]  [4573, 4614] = 5.38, 5.51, 21.5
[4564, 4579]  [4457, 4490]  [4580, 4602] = 8.14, 7.43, 19.1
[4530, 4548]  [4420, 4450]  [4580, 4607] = 6.72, 6.36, 20.7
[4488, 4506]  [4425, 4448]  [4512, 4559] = 3.08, 7.41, 9.32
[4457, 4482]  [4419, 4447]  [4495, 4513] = -3.09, 5.96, 7.32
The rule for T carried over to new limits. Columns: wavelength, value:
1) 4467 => 10.4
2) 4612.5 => 35.7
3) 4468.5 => 9.841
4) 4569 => 0.02487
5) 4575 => 13.98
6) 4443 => 8.663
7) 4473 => 10.36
